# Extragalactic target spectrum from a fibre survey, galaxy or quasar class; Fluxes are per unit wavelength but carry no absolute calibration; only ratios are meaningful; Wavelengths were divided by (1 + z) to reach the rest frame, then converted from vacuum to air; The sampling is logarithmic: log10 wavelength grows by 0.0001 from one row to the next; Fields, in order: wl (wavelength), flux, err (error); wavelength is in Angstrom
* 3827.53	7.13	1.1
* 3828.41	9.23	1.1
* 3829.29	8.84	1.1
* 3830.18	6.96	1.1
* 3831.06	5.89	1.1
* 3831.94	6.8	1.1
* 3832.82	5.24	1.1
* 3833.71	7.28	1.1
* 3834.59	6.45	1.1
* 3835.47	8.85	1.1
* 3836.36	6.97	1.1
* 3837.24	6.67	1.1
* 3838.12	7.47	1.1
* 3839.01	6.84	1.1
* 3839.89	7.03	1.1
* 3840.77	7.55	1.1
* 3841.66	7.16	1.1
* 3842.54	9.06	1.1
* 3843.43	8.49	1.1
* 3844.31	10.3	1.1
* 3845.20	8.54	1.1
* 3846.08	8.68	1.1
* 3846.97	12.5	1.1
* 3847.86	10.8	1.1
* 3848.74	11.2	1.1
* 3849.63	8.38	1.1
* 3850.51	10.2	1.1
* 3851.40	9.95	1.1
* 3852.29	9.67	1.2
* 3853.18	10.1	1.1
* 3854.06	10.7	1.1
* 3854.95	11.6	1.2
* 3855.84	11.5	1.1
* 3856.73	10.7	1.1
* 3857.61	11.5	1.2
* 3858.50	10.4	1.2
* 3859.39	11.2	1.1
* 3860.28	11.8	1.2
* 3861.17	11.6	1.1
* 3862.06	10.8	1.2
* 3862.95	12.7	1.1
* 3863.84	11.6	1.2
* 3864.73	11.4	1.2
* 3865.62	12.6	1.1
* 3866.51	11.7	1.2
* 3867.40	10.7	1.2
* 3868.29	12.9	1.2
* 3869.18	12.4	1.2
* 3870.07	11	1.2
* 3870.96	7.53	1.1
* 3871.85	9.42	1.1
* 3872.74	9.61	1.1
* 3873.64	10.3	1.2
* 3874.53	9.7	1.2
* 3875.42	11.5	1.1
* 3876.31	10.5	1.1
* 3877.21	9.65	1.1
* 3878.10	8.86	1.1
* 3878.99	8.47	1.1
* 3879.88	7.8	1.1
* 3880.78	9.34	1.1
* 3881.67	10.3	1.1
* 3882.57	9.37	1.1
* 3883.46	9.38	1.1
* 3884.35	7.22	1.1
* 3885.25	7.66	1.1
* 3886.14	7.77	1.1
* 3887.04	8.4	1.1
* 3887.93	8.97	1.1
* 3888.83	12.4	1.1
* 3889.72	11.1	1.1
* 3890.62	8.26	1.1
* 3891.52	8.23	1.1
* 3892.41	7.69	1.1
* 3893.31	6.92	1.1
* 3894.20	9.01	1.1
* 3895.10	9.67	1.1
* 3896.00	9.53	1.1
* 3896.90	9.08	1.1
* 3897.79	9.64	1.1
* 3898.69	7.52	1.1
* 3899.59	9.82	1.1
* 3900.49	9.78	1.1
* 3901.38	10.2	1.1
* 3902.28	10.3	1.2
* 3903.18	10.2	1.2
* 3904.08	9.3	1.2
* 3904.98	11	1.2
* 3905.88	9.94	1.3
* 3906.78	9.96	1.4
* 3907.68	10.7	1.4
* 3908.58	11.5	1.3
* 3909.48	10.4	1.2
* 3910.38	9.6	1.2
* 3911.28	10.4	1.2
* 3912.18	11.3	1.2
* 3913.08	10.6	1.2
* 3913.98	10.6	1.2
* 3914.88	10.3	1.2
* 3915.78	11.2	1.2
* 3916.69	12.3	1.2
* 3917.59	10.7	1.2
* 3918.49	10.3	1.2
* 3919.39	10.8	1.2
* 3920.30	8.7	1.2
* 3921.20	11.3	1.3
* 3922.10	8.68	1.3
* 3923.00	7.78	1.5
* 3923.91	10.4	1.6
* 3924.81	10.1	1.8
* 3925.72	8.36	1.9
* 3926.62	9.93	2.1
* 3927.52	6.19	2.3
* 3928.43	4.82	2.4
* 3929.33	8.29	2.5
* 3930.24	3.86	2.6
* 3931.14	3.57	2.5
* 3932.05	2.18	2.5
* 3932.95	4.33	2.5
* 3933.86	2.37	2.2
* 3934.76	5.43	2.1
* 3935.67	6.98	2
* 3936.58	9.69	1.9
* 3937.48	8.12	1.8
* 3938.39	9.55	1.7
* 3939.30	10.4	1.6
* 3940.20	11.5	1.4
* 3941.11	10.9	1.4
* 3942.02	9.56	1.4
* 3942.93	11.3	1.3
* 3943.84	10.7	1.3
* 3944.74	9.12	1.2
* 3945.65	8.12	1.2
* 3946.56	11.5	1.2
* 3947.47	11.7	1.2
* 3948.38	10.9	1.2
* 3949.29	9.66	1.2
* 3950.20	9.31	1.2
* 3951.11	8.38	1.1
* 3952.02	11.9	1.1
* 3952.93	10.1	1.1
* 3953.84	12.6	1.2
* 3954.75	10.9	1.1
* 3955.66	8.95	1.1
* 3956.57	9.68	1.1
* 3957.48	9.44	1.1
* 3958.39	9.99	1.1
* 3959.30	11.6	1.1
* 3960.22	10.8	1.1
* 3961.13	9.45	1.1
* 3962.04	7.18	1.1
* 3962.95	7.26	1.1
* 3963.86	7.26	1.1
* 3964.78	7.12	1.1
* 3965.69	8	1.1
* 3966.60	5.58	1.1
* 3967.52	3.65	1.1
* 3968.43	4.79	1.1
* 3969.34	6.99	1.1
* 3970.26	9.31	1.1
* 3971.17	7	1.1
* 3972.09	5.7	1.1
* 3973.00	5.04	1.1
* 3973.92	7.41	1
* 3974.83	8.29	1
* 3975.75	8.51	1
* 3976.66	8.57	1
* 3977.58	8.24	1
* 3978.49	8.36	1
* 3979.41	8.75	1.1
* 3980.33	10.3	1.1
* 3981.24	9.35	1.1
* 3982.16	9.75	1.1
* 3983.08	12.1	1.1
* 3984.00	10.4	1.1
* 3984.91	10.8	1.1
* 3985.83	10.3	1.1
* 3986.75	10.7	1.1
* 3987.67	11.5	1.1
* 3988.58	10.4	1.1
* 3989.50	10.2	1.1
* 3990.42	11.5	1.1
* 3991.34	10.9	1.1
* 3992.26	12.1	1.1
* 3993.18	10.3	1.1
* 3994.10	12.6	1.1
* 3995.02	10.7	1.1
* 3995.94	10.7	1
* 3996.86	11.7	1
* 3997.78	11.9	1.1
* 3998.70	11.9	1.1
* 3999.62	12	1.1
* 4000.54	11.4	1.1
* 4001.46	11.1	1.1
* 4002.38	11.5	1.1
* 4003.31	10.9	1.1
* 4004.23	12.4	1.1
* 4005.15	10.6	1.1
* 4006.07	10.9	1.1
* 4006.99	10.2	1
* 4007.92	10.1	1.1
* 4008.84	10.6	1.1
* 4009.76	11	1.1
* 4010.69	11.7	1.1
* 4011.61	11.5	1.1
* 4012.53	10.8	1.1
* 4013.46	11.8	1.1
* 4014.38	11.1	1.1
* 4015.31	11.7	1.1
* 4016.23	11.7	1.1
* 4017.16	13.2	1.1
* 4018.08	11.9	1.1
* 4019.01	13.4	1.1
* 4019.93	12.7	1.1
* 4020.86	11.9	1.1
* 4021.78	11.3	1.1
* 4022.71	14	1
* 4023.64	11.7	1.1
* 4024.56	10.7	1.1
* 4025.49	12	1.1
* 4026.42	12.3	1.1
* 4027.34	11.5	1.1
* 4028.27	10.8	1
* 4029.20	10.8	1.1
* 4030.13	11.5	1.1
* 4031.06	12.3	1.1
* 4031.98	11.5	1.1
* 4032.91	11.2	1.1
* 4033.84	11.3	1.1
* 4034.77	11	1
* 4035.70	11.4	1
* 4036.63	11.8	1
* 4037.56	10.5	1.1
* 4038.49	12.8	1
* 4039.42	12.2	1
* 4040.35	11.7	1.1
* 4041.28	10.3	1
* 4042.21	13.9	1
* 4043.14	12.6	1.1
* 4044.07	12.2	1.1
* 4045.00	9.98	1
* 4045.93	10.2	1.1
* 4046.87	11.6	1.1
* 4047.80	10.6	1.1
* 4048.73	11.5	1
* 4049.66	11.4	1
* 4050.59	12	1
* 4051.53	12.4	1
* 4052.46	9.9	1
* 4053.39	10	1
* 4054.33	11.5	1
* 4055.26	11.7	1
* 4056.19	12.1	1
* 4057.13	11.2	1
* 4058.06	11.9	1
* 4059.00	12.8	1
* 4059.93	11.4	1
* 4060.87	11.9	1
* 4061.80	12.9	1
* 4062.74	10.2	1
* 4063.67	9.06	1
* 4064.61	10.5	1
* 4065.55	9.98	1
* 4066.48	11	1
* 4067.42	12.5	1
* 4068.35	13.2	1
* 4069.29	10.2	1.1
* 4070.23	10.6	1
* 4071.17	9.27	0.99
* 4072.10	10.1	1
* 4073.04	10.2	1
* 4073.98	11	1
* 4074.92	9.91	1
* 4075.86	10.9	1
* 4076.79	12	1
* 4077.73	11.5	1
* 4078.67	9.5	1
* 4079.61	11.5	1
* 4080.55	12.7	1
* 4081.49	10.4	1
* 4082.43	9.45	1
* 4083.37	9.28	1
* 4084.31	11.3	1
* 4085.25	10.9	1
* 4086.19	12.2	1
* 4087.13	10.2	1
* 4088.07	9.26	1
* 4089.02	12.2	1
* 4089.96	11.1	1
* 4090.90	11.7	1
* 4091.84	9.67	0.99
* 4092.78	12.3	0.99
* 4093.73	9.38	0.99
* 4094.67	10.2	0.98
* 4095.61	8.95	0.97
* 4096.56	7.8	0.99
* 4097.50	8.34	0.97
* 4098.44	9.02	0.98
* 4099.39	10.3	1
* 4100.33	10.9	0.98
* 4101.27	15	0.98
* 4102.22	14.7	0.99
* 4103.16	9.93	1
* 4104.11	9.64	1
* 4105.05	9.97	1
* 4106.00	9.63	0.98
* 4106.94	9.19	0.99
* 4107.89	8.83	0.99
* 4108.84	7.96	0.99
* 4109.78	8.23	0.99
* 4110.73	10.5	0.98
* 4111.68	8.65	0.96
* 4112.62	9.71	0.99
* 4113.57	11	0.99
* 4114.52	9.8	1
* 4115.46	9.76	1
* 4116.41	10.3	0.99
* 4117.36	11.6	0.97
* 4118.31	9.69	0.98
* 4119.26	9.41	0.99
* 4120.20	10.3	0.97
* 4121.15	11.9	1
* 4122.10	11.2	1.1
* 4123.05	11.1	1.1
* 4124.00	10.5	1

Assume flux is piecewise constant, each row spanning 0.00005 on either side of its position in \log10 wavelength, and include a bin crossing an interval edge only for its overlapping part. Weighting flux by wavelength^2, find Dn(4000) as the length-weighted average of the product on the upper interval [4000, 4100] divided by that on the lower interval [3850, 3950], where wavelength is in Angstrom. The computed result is 1.25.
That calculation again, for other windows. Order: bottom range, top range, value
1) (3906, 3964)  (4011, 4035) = 1.33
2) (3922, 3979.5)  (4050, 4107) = 1.39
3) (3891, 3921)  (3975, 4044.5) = 1.19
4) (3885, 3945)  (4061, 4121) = 1.26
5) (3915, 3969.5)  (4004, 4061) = 1.39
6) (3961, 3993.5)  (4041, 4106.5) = 1.32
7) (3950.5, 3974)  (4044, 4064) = 1.42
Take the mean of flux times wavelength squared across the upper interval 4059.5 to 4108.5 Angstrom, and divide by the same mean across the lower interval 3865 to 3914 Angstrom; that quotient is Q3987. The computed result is 1.2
